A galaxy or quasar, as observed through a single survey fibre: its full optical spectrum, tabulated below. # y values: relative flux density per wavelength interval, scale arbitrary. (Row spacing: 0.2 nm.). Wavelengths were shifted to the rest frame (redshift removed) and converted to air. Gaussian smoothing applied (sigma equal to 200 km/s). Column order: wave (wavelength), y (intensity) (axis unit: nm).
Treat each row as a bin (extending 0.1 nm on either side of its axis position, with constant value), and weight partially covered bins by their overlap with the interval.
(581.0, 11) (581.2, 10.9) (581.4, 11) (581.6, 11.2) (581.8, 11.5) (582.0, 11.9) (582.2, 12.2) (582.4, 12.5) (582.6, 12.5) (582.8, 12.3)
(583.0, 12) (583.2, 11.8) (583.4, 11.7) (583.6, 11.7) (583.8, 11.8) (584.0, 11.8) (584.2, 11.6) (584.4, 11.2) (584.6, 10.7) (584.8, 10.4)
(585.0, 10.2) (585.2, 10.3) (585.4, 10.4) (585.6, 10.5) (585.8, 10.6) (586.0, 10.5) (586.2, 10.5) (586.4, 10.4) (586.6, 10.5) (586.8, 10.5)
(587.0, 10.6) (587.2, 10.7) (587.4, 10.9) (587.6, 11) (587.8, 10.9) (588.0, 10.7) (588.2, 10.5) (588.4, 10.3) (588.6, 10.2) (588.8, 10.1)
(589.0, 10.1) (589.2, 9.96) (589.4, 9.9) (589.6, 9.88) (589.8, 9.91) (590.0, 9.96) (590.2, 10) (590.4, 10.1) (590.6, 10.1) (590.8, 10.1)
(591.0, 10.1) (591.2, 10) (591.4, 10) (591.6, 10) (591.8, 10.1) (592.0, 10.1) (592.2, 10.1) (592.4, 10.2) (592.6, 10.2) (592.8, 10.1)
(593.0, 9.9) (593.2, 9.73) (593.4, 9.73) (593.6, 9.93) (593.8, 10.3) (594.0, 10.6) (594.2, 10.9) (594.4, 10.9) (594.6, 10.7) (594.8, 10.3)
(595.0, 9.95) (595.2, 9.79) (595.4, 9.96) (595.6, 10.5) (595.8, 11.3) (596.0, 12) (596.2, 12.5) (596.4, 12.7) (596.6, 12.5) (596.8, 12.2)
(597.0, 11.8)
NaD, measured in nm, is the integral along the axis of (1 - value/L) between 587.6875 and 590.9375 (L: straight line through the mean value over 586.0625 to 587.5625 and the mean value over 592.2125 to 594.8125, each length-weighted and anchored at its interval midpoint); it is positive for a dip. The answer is 0.094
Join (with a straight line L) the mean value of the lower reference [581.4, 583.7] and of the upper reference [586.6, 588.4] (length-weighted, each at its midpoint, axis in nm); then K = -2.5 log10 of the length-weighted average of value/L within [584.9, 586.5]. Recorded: 0.07 mag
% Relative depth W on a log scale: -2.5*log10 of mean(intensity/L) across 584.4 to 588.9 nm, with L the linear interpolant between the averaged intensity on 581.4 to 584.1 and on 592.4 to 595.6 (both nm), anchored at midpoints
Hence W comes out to 0.08 mag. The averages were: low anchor 11.9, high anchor 10.2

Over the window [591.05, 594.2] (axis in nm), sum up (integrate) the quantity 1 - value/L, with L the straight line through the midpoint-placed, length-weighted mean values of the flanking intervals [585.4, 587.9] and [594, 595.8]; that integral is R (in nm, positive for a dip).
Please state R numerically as 0.12 nm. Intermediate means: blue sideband 10.6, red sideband 10.4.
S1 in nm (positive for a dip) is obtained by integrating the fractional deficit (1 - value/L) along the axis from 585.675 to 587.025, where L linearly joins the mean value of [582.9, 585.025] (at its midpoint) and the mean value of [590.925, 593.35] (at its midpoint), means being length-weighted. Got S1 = 0.06 nm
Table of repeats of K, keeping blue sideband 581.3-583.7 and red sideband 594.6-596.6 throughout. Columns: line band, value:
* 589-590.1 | 0.152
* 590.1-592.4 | 0.128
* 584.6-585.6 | 0.130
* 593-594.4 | 0.096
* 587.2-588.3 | 0.073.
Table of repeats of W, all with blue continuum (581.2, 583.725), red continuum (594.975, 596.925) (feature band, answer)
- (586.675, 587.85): 0.09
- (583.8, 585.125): 0.07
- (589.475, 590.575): 0.16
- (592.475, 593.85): 0.15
